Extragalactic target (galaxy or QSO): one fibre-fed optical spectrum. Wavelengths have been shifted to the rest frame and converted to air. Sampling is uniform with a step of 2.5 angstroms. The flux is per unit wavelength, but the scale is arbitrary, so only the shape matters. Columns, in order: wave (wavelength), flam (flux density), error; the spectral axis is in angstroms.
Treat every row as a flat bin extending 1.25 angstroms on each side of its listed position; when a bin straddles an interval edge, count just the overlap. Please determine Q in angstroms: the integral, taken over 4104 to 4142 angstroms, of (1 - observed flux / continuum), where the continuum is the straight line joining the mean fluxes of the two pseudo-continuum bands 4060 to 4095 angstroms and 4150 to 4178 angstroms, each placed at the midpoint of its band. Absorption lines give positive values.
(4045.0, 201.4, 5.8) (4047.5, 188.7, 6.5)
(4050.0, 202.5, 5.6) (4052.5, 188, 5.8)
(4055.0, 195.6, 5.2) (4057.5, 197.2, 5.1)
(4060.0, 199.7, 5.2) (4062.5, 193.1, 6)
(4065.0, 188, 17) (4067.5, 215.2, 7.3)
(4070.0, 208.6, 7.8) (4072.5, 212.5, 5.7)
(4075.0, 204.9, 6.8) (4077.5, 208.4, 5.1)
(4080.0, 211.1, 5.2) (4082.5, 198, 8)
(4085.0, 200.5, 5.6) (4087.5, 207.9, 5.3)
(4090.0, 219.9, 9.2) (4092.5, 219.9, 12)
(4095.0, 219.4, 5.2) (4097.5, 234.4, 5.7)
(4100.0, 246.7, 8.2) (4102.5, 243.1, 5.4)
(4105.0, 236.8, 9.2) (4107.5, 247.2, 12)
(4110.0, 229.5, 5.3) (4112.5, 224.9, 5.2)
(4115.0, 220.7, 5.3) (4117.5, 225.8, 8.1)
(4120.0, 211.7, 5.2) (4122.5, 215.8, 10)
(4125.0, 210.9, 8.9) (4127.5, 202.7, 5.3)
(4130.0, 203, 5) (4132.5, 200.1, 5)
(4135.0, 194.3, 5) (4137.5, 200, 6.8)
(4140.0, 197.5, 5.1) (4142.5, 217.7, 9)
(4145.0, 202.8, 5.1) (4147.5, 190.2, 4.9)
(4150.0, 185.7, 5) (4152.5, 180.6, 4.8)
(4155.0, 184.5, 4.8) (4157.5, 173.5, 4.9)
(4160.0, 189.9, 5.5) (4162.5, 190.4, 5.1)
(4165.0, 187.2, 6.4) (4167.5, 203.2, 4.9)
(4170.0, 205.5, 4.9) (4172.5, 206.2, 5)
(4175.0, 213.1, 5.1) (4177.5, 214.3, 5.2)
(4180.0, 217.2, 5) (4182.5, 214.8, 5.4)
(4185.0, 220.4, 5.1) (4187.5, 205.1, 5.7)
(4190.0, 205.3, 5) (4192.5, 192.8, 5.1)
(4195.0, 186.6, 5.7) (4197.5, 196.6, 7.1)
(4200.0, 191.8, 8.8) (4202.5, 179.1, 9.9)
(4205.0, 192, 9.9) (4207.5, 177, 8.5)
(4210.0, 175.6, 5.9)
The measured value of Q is -2.7 angstroms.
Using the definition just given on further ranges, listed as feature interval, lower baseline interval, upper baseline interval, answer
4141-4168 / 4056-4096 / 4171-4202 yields 1.8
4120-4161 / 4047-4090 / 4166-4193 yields 1.8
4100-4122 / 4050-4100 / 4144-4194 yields -2.8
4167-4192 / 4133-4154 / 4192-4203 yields -2.4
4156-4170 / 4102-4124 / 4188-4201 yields 1.2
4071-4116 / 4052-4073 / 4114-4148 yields -4.1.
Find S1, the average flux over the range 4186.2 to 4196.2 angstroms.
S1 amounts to 198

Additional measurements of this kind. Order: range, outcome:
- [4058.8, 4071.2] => 201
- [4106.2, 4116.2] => 231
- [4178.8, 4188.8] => 214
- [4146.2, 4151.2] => 188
